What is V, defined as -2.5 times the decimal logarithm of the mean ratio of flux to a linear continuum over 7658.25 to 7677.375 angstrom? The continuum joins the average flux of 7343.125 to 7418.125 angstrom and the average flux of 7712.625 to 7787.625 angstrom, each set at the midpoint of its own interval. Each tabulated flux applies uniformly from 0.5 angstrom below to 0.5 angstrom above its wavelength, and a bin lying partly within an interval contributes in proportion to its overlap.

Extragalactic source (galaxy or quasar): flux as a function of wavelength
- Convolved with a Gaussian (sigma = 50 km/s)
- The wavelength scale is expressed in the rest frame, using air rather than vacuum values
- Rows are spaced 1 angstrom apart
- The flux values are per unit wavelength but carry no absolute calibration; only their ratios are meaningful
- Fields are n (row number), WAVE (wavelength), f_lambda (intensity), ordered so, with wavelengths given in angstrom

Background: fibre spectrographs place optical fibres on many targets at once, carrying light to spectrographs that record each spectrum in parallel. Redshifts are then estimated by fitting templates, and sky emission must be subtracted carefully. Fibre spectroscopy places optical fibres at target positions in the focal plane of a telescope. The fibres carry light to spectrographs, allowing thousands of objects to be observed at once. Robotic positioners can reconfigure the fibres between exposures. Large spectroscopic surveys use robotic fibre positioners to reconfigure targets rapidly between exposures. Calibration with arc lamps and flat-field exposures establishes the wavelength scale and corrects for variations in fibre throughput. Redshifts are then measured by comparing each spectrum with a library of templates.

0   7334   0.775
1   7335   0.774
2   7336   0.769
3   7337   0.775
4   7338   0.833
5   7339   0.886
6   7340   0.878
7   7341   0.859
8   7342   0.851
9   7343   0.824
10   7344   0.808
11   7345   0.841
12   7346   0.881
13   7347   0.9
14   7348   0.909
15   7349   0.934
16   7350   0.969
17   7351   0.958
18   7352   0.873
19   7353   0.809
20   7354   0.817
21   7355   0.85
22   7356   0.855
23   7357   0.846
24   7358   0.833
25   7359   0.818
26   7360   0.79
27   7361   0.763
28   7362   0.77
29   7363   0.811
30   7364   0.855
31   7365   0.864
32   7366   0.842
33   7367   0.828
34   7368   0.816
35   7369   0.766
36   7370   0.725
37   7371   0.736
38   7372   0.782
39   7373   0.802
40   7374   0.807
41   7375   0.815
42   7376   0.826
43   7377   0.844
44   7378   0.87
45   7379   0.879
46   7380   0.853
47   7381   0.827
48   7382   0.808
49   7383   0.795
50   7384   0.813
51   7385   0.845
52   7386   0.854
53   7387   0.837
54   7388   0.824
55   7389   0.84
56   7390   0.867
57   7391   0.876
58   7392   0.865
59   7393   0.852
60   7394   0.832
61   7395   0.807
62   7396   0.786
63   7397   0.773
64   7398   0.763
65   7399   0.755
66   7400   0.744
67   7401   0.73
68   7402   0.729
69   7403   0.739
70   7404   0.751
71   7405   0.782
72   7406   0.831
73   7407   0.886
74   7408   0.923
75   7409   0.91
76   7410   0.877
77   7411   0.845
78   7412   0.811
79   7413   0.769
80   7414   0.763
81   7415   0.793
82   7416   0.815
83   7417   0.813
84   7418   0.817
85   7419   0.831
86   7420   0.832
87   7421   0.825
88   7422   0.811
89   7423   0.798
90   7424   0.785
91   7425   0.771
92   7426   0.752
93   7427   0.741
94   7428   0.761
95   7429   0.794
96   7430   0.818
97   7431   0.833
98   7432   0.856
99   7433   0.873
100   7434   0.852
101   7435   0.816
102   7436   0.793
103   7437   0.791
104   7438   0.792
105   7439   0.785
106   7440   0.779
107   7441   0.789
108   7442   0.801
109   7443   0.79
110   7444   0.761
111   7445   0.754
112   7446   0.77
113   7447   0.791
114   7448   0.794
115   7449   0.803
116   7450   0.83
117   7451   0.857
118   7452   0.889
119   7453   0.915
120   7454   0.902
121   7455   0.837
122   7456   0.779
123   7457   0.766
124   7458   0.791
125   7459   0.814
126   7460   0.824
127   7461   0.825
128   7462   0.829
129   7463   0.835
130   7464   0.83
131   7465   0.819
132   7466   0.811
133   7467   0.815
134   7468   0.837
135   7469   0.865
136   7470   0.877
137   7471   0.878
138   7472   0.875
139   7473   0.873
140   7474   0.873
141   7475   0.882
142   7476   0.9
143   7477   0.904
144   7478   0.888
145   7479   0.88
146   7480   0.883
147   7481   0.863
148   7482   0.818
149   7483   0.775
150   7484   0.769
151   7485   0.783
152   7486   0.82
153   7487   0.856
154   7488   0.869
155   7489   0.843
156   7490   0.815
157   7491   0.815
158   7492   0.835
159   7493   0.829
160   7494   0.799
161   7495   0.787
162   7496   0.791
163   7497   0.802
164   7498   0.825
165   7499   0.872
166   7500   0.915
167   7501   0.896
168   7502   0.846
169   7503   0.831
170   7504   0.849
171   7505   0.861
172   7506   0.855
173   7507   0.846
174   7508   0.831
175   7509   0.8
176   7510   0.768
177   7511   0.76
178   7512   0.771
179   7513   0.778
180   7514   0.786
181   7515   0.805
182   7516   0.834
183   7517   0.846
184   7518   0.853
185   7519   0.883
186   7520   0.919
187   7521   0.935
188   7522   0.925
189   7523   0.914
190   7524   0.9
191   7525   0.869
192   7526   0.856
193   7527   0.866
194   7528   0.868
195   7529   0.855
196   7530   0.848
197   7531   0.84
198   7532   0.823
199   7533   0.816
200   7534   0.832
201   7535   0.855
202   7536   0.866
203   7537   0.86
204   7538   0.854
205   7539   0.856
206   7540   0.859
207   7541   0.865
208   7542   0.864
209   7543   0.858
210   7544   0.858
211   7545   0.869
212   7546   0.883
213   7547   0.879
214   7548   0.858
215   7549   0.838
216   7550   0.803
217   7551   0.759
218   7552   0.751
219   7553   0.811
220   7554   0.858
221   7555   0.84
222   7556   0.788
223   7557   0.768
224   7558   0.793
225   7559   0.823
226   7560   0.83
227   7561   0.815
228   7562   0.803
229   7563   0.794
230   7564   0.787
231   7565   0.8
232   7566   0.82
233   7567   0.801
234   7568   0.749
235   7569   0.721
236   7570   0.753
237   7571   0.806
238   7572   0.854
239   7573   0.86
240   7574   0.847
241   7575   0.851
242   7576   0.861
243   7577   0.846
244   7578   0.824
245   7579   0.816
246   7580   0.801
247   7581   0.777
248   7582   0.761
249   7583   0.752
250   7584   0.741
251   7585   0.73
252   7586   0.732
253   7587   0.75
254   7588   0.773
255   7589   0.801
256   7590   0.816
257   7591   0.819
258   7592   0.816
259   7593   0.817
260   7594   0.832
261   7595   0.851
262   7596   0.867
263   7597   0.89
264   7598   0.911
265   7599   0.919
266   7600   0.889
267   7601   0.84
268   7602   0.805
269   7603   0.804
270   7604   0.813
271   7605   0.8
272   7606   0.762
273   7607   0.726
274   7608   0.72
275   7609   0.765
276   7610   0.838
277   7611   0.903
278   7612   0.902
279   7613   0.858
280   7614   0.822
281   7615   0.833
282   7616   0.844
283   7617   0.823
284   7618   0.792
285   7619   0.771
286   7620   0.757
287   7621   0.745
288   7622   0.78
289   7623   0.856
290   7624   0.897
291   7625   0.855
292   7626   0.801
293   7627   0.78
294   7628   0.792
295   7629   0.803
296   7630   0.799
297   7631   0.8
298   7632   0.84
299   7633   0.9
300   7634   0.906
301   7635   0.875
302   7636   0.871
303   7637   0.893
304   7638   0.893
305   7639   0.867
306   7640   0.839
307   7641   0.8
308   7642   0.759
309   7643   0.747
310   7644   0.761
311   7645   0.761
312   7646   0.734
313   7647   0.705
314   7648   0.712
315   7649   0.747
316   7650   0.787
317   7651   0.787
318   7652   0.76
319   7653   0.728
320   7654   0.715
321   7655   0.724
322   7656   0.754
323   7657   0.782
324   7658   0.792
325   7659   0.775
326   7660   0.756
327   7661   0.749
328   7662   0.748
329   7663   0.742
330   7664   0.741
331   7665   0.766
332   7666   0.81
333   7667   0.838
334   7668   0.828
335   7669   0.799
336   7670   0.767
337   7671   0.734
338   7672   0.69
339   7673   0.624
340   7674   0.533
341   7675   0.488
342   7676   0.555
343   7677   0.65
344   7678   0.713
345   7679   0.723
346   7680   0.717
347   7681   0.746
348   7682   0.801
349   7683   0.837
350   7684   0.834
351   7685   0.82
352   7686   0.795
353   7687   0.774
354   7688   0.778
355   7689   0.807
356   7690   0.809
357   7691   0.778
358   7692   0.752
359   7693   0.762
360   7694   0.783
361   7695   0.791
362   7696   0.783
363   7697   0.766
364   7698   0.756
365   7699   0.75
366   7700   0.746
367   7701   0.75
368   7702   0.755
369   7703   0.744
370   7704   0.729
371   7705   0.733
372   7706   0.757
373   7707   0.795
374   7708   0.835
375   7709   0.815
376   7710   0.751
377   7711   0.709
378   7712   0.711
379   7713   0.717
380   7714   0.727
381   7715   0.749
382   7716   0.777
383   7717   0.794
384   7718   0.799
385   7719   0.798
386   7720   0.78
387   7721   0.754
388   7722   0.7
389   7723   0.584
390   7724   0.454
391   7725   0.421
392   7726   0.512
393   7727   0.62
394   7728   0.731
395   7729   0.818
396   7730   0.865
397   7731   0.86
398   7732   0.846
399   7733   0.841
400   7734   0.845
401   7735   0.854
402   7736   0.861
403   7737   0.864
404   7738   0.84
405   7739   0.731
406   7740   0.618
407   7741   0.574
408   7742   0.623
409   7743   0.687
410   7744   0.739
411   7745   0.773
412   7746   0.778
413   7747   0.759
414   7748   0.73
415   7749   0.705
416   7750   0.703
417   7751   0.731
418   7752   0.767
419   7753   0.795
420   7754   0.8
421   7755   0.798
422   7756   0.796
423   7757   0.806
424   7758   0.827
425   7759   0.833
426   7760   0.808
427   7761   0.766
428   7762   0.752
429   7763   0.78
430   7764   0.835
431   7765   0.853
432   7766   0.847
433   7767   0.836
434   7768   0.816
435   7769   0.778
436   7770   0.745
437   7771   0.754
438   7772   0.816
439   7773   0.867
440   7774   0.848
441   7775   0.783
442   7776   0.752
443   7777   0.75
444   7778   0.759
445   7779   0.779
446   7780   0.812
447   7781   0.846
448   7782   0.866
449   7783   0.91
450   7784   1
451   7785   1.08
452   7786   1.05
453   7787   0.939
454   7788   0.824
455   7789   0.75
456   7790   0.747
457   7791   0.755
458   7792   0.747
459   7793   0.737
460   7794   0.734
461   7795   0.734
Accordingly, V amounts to 0.105 mag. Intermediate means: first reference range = 0.825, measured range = 0.717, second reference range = 0.779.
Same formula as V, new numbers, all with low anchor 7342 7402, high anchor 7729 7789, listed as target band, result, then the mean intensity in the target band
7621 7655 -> 0.01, 0.802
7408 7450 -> 0.02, 0.806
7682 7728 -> 0.09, 0.743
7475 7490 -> -0.03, 0.847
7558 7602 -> 0.00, 0.812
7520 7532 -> -0.08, 0.879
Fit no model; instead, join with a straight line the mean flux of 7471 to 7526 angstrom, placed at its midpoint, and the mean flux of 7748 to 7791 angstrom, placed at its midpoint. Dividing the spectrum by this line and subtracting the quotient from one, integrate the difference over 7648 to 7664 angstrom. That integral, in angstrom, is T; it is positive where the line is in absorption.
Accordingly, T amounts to 1.41 angstrom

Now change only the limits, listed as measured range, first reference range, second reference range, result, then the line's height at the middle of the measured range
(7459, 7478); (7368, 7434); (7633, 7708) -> -1.3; 0.8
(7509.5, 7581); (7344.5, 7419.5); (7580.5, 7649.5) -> -1.5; 0.815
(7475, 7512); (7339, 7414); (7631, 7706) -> -1.5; 0.803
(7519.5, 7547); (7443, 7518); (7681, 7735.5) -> -1.8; 0.814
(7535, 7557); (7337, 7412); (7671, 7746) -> -1.6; 0.783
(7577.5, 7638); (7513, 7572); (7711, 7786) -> -0.2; 0.816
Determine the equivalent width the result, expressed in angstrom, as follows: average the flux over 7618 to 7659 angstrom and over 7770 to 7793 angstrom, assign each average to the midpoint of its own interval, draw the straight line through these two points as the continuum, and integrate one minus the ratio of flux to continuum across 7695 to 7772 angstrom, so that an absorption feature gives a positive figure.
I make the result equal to 6.1 angstrom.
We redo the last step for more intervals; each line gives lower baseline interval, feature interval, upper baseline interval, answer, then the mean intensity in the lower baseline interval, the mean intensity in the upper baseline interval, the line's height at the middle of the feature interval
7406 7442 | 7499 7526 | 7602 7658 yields -1.4 angstrom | 0.814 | 0.802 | 0.809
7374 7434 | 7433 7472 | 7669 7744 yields -0.8 angstrom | 0.816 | 0.738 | 0.803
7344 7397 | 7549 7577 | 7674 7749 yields -0.9 angstrom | 0.835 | 0.742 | 0.782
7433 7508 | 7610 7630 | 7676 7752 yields -1.1 angstrom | 0.831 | 0.747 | 0.78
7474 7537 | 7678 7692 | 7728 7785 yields 0.5 angstrom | 0.844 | 0.795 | 0.809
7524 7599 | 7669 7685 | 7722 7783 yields 1.8 angstrom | 0.824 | 0.765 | 0.788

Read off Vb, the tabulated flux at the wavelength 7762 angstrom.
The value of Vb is 0.752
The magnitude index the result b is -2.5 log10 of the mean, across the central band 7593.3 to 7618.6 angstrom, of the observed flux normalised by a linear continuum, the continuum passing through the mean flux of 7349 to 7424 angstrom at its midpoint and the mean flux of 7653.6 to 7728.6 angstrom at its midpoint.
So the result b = -0.10 mag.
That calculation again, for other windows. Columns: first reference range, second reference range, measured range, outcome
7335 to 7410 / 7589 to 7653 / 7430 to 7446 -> 0.03 mag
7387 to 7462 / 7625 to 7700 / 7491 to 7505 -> -0.05 mag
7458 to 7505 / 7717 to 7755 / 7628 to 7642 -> -0.09 mag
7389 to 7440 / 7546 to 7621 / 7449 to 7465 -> -0.03 mag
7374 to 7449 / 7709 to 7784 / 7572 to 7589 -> -0.01 mag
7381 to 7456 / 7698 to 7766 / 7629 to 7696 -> 0.00 mag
